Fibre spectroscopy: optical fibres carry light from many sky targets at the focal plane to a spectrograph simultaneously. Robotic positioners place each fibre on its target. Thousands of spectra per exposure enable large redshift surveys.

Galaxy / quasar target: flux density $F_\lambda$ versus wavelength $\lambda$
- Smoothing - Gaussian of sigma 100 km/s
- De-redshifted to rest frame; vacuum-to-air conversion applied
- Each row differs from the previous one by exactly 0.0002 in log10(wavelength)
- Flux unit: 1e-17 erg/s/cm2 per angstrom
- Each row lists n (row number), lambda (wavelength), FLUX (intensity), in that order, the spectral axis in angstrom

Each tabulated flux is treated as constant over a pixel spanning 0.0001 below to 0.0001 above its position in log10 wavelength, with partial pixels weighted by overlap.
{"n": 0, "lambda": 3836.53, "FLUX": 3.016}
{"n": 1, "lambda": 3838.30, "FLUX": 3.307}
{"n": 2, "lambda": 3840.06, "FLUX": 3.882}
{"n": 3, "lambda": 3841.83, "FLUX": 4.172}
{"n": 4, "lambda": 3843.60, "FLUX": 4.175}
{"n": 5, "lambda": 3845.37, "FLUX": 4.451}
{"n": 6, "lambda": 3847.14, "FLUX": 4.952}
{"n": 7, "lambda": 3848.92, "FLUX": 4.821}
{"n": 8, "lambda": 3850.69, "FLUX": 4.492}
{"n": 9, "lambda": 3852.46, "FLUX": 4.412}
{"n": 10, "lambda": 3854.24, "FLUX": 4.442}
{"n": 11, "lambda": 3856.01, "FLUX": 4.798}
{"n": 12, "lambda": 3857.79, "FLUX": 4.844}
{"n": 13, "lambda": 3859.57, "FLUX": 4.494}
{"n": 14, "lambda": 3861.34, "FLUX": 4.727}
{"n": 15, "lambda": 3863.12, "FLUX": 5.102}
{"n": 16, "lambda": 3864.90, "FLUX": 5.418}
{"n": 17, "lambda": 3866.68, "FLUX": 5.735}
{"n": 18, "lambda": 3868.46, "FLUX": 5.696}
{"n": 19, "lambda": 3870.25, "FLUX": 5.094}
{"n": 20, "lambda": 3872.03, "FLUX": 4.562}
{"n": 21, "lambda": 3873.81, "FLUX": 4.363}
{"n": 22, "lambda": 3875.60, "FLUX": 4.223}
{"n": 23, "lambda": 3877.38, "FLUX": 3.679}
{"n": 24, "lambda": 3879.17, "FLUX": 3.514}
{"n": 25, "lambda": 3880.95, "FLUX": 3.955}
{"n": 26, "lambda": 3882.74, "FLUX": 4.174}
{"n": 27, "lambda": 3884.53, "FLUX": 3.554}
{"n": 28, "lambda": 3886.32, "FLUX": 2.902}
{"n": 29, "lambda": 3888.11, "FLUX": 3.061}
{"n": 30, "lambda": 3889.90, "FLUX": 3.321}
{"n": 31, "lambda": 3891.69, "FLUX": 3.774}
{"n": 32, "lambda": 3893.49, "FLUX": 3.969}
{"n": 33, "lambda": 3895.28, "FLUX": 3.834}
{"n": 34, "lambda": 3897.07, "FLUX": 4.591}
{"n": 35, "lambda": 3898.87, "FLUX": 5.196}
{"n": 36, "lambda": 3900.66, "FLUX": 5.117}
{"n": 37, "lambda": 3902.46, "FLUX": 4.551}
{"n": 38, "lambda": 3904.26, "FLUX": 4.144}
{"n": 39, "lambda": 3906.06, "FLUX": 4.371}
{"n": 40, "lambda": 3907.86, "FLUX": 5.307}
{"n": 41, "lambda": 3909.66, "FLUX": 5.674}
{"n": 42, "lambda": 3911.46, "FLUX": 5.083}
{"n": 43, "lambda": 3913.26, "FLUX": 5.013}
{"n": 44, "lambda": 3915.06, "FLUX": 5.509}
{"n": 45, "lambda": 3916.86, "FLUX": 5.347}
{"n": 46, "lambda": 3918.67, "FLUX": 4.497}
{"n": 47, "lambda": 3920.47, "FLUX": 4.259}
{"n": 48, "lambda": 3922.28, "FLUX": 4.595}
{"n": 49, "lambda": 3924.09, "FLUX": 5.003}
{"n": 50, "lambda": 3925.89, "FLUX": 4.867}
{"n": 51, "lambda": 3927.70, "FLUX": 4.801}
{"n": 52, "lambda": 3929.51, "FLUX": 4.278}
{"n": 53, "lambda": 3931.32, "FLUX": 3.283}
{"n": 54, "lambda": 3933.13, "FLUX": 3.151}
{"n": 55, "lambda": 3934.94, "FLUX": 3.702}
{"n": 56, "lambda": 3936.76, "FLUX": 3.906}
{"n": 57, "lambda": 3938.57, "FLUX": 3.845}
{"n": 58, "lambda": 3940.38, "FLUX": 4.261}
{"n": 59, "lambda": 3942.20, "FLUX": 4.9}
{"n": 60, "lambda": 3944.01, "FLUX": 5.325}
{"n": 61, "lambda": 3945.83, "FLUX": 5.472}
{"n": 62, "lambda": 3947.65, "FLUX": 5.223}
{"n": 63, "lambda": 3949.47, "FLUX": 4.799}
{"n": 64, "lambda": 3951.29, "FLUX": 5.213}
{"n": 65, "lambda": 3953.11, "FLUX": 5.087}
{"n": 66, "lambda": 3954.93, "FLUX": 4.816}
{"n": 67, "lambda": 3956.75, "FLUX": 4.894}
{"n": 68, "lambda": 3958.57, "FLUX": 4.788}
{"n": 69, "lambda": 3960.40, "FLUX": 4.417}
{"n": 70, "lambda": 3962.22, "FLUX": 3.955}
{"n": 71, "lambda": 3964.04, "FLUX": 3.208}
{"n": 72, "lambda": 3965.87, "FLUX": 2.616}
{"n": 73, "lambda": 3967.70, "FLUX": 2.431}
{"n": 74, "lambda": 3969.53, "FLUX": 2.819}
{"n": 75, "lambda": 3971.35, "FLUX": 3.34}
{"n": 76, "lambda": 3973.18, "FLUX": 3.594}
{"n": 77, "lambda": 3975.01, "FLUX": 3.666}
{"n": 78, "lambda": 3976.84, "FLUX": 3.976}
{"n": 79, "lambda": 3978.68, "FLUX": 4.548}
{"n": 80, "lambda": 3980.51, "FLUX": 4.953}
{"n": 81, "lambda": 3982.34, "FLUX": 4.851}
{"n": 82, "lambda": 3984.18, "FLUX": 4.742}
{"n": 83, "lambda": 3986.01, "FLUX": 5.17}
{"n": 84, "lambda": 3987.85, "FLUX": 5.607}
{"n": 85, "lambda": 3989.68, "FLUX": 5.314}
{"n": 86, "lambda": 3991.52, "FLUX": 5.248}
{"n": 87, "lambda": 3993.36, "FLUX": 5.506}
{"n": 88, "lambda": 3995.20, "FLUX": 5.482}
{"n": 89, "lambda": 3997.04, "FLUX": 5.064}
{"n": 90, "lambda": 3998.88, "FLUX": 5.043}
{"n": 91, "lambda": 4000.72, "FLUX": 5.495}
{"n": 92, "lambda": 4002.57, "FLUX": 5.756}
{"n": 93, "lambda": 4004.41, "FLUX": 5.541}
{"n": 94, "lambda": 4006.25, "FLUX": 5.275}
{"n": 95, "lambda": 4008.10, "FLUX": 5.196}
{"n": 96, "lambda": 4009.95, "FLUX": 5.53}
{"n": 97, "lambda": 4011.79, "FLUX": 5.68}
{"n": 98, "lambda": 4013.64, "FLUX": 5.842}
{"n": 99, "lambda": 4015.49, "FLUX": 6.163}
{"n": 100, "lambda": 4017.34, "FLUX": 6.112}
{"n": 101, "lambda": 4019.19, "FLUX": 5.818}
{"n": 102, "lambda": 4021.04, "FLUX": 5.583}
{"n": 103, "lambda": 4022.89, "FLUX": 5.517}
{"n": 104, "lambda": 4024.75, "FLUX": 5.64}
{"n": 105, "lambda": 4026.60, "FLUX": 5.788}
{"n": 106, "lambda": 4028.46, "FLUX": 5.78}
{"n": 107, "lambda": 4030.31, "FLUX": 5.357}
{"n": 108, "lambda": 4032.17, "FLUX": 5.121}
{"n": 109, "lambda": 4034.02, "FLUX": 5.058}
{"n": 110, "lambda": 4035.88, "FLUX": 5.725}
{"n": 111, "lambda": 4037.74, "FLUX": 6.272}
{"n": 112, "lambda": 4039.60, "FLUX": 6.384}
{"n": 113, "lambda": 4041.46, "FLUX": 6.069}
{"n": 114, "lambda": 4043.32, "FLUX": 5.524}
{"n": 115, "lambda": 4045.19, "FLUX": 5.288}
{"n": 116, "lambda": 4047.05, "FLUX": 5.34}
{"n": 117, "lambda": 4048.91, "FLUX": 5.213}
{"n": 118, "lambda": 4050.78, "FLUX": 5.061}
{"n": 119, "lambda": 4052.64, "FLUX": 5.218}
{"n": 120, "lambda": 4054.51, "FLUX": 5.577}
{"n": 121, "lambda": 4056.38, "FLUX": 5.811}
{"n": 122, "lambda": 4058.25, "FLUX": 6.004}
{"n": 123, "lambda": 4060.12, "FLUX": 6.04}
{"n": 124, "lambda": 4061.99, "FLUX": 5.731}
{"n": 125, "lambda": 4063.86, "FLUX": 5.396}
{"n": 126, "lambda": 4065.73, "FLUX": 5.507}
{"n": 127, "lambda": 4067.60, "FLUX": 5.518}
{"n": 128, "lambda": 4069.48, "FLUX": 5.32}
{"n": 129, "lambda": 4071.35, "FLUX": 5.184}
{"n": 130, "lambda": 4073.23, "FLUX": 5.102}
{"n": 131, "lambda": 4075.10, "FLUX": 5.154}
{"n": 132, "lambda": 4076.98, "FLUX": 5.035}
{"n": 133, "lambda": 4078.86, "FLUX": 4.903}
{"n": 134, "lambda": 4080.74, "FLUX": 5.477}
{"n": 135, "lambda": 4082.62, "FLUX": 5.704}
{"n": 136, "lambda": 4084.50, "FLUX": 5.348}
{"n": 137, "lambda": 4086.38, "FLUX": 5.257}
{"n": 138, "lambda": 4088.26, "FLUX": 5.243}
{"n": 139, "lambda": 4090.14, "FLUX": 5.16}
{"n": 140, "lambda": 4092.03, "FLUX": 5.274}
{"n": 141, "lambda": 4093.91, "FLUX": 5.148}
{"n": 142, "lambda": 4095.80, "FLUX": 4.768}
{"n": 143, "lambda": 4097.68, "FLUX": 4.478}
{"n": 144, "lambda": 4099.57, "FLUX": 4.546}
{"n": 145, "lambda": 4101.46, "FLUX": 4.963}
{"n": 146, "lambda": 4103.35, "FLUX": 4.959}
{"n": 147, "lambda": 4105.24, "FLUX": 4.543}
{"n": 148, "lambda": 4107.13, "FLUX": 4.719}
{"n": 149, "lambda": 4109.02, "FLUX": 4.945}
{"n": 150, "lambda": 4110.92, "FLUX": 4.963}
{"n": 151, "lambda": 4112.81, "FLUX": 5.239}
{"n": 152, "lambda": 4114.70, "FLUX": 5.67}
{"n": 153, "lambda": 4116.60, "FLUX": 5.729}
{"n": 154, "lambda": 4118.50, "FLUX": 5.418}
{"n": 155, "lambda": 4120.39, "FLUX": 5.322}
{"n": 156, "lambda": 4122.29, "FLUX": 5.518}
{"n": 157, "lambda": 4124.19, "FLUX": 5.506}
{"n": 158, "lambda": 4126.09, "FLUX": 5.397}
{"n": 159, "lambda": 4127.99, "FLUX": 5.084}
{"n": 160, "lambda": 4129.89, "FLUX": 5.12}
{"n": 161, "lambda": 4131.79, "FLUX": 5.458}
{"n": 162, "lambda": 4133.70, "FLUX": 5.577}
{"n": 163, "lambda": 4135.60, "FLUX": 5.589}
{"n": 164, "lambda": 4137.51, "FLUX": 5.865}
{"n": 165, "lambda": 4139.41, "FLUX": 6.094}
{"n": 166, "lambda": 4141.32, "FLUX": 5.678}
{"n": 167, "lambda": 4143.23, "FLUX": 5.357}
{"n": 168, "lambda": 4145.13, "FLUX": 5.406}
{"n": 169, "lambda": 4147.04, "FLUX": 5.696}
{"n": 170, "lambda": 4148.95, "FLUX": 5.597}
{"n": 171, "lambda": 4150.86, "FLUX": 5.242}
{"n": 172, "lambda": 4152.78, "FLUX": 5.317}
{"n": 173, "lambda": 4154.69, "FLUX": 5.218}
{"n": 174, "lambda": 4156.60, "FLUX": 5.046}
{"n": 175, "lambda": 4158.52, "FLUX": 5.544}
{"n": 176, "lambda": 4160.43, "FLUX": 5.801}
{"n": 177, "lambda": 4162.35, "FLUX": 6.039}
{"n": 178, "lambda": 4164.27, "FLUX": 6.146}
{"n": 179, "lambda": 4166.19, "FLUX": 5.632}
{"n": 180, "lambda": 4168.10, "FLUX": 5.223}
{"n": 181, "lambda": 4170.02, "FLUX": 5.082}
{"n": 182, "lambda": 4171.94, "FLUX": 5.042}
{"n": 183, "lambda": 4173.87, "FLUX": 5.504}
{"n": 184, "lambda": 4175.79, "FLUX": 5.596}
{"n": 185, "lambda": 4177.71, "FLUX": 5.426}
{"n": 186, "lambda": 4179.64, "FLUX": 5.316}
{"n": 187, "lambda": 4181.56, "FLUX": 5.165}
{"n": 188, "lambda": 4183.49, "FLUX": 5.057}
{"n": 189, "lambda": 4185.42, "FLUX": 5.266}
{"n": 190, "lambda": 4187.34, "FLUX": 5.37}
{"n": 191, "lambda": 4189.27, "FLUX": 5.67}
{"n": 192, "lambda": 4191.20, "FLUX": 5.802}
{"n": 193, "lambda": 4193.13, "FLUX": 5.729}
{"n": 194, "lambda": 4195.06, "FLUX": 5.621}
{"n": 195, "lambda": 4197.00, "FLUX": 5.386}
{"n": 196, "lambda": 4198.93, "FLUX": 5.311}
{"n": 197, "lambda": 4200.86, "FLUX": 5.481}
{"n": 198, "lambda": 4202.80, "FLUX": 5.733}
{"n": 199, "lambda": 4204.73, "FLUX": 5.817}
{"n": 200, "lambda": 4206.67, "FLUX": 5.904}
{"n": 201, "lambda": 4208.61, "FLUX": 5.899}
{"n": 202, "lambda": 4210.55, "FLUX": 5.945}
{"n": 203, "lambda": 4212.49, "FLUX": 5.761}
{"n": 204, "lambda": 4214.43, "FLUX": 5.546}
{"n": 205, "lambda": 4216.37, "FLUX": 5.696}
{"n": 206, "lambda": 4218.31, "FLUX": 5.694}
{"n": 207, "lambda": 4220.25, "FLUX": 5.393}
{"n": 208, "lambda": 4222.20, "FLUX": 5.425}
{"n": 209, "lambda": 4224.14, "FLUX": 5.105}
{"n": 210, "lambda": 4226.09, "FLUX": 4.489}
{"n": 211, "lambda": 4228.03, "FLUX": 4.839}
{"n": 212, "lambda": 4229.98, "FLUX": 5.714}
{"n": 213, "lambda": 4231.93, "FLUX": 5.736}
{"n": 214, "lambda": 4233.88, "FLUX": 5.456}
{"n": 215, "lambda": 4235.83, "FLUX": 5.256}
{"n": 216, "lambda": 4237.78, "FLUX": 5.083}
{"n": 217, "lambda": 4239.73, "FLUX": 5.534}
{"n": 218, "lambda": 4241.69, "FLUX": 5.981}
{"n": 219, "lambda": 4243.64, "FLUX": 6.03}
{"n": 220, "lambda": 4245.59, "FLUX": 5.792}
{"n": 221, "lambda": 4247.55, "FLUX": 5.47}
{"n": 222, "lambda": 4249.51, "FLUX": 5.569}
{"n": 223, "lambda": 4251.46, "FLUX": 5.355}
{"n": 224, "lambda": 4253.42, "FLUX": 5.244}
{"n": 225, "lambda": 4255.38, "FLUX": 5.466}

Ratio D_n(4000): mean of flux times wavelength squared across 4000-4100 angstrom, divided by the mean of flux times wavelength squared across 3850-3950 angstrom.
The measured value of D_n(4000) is 1.3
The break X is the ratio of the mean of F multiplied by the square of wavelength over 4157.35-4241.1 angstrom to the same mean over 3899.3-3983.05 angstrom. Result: 1.41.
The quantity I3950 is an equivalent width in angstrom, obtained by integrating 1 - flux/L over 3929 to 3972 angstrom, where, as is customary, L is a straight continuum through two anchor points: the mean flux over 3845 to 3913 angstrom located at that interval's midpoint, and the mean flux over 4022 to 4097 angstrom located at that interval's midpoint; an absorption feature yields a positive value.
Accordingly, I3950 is 6.2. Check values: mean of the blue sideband 4.49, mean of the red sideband 5.45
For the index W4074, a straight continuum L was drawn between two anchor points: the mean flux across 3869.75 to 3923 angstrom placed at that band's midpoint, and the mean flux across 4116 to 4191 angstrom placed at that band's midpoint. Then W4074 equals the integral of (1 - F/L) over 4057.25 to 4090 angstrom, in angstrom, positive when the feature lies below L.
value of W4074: -1.8 angstrom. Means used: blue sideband 4.37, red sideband 5.47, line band 5.4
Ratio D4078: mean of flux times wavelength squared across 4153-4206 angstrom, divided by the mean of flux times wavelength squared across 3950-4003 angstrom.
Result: 1.3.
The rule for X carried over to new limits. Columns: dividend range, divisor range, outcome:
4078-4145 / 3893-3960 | 1.24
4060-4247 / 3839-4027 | 1.29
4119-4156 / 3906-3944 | 1.33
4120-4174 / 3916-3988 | 1.39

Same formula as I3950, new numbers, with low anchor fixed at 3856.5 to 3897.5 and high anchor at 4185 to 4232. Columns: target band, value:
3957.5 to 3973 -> 3.9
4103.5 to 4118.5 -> 0.1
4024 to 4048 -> -3.7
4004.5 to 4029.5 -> -4.5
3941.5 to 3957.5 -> -1.8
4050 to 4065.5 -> -2.0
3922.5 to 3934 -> 0.6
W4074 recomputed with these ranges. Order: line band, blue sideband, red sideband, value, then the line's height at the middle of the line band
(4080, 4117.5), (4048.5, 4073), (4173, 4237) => 2.7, 5.5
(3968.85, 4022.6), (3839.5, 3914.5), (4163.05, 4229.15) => -2.6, 4.85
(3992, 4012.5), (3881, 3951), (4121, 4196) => -2.6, 4.81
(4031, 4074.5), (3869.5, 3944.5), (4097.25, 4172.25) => -4.8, 4.99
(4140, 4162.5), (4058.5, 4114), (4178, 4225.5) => -0.5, 5.38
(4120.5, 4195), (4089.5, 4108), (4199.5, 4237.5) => -4.4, 5.18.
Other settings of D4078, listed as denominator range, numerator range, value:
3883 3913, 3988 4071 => 1.38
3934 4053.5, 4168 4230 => 1.21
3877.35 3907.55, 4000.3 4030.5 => 1.50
